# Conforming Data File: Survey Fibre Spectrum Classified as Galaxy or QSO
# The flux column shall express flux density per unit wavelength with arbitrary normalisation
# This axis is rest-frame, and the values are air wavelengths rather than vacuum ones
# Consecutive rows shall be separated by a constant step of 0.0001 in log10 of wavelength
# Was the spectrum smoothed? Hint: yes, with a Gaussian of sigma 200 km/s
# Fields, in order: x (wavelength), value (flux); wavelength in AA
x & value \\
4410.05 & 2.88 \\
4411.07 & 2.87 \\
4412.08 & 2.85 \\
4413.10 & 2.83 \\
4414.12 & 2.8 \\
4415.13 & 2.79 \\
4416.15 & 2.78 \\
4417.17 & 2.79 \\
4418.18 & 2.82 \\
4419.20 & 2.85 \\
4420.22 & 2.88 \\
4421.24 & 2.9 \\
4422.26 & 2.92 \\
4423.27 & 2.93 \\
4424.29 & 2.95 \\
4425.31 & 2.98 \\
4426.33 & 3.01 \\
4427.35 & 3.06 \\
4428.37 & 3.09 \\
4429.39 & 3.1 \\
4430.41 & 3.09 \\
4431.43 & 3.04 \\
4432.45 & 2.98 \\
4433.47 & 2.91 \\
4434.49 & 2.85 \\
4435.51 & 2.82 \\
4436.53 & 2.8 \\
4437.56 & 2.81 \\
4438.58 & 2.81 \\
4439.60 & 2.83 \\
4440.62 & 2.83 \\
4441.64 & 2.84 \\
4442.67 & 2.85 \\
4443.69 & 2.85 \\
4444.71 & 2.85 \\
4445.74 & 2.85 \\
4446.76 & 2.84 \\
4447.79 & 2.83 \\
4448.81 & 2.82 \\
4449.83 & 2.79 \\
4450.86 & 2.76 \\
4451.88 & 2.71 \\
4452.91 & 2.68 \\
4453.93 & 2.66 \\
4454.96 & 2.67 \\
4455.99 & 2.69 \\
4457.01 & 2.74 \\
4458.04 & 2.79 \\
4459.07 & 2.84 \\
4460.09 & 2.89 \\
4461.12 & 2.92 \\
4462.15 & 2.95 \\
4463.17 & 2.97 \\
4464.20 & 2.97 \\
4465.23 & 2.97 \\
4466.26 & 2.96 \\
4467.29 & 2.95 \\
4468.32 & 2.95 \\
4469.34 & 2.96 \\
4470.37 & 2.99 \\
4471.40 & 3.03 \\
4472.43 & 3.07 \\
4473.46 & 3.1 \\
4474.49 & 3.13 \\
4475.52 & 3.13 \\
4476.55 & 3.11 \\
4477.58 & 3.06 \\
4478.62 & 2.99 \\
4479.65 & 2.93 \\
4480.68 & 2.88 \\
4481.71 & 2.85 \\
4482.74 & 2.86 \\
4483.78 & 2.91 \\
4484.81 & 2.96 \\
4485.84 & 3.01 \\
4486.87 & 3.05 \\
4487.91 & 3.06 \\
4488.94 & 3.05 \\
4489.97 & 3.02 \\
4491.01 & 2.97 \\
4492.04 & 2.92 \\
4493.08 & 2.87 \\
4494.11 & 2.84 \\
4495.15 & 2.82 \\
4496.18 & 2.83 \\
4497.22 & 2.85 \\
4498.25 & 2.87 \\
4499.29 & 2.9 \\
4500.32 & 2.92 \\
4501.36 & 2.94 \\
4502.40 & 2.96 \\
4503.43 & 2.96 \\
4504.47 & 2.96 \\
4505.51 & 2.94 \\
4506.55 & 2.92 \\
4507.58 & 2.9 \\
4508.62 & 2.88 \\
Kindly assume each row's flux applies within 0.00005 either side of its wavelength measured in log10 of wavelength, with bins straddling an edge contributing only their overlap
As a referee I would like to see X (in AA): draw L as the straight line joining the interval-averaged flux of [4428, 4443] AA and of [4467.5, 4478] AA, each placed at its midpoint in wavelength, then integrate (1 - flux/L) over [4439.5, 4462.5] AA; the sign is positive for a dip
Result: 1.29 AA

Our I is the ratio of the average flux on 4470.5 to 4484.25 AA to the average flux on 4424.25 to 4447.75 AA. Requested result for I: 1.03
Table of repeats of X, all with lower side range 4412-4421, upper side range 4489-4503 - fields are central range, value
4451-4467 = 0.2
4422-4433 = -0.7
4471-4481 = -0.6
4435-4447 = 0.1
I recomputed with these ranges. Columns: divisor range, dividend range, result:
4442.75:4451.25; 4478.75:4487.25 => 1.04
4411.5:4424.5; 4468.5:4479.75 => 1.07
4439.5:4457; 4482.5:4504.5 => 1.05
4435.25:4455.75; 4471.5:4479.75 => 1.10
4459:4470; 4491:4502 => 0.98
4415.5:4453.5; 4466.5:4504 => 1.03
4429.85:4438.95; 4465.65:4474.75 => 1.04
